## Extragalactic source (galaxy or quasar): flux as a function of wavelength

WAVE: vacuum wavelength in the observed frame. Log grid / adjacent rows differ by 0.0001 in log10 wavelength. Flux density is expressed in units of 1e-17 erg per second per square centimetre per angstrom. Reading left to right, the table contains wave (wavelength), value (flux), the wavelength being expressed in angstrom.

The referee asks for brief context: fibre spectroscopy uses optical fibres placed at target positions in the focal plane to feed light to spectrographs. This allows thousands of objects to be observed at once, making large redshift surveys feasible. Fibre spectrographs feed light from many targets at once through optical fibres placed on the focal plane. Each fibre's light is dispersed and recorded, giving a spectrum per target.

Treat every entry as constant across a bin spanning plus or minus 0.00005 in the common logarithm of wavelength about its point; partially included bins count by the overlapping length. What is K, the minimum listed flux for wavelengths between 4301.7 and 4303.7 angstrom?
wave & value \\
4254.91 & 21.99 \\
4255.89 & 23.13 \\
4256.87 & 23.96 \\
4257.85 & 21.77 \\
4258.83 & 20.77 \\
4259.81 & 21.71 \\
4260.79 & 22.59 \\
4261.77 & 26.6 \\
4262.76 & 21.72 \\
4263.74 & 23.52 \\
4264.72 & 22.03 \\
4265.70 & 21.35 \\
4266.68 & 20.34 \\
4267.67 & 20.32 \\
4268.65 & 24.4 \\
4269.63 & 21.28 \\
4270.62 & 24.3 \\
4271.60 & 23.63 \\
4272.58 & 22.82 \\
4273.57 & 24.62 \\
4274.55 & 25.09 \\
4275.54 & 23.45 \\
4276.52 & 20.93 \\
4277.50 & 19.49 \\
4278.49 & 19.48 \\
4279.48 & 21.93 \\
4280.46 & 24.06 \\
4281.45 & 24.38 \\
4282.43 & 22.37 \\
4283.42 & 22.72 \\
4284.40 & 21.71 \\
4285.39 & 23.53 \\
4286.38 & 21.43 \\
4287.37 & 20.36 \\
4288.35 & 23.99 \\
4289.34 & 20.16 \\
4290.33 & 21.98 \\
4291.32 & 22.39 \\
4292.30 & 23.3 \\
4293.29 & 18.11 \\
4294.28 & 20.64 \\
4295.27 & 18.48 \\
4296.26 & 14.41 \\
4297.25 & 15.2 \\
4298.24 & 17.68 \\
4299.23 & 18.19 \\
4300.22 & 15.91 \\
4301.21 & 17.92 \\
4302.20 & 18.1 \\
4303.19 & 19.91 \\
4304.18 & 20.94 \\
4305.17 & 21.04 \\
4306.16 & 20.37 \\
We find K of 18.1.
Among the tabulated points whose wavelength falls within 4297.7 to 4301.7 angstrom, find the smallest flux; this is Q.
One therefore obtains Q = 15.91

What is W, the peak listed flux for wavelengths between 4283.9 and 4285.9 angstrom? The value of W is 23.53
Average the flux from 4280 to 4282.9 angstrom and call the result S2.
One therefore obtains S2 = 23.6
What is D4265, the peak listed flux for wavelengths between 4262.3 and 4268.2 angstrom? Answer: 23.52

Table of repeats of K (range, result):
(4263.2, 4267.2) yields 20.34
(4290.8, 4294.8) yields 18.11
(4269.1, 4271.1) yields 21.28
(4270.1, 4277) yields 20.93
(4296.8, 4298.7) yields 15.2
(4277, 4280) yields 19.48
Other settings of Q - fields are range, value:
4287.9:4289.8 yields 20.16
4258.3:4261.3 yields 20.77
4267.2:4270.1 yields 20.32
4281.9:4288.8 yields 20.36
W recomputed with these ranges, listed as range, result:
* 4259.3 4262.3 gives 26.6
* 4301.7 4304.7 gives 20.94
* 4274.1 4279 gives 25.09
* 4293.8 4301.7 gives 20.64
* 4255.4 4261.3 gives 23.96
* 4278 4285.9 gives 24.38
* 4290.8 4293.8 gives 23.3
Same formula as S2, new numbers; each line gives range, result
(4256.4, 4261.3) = 22.2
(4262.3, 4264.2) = 22.6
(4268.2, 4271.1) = 23.3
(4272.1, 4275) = 24.2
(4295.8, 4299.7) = 16.4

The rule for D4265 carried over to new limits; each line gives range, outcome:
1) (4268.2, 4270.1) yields 24.4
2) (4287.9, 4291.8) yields 23.99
